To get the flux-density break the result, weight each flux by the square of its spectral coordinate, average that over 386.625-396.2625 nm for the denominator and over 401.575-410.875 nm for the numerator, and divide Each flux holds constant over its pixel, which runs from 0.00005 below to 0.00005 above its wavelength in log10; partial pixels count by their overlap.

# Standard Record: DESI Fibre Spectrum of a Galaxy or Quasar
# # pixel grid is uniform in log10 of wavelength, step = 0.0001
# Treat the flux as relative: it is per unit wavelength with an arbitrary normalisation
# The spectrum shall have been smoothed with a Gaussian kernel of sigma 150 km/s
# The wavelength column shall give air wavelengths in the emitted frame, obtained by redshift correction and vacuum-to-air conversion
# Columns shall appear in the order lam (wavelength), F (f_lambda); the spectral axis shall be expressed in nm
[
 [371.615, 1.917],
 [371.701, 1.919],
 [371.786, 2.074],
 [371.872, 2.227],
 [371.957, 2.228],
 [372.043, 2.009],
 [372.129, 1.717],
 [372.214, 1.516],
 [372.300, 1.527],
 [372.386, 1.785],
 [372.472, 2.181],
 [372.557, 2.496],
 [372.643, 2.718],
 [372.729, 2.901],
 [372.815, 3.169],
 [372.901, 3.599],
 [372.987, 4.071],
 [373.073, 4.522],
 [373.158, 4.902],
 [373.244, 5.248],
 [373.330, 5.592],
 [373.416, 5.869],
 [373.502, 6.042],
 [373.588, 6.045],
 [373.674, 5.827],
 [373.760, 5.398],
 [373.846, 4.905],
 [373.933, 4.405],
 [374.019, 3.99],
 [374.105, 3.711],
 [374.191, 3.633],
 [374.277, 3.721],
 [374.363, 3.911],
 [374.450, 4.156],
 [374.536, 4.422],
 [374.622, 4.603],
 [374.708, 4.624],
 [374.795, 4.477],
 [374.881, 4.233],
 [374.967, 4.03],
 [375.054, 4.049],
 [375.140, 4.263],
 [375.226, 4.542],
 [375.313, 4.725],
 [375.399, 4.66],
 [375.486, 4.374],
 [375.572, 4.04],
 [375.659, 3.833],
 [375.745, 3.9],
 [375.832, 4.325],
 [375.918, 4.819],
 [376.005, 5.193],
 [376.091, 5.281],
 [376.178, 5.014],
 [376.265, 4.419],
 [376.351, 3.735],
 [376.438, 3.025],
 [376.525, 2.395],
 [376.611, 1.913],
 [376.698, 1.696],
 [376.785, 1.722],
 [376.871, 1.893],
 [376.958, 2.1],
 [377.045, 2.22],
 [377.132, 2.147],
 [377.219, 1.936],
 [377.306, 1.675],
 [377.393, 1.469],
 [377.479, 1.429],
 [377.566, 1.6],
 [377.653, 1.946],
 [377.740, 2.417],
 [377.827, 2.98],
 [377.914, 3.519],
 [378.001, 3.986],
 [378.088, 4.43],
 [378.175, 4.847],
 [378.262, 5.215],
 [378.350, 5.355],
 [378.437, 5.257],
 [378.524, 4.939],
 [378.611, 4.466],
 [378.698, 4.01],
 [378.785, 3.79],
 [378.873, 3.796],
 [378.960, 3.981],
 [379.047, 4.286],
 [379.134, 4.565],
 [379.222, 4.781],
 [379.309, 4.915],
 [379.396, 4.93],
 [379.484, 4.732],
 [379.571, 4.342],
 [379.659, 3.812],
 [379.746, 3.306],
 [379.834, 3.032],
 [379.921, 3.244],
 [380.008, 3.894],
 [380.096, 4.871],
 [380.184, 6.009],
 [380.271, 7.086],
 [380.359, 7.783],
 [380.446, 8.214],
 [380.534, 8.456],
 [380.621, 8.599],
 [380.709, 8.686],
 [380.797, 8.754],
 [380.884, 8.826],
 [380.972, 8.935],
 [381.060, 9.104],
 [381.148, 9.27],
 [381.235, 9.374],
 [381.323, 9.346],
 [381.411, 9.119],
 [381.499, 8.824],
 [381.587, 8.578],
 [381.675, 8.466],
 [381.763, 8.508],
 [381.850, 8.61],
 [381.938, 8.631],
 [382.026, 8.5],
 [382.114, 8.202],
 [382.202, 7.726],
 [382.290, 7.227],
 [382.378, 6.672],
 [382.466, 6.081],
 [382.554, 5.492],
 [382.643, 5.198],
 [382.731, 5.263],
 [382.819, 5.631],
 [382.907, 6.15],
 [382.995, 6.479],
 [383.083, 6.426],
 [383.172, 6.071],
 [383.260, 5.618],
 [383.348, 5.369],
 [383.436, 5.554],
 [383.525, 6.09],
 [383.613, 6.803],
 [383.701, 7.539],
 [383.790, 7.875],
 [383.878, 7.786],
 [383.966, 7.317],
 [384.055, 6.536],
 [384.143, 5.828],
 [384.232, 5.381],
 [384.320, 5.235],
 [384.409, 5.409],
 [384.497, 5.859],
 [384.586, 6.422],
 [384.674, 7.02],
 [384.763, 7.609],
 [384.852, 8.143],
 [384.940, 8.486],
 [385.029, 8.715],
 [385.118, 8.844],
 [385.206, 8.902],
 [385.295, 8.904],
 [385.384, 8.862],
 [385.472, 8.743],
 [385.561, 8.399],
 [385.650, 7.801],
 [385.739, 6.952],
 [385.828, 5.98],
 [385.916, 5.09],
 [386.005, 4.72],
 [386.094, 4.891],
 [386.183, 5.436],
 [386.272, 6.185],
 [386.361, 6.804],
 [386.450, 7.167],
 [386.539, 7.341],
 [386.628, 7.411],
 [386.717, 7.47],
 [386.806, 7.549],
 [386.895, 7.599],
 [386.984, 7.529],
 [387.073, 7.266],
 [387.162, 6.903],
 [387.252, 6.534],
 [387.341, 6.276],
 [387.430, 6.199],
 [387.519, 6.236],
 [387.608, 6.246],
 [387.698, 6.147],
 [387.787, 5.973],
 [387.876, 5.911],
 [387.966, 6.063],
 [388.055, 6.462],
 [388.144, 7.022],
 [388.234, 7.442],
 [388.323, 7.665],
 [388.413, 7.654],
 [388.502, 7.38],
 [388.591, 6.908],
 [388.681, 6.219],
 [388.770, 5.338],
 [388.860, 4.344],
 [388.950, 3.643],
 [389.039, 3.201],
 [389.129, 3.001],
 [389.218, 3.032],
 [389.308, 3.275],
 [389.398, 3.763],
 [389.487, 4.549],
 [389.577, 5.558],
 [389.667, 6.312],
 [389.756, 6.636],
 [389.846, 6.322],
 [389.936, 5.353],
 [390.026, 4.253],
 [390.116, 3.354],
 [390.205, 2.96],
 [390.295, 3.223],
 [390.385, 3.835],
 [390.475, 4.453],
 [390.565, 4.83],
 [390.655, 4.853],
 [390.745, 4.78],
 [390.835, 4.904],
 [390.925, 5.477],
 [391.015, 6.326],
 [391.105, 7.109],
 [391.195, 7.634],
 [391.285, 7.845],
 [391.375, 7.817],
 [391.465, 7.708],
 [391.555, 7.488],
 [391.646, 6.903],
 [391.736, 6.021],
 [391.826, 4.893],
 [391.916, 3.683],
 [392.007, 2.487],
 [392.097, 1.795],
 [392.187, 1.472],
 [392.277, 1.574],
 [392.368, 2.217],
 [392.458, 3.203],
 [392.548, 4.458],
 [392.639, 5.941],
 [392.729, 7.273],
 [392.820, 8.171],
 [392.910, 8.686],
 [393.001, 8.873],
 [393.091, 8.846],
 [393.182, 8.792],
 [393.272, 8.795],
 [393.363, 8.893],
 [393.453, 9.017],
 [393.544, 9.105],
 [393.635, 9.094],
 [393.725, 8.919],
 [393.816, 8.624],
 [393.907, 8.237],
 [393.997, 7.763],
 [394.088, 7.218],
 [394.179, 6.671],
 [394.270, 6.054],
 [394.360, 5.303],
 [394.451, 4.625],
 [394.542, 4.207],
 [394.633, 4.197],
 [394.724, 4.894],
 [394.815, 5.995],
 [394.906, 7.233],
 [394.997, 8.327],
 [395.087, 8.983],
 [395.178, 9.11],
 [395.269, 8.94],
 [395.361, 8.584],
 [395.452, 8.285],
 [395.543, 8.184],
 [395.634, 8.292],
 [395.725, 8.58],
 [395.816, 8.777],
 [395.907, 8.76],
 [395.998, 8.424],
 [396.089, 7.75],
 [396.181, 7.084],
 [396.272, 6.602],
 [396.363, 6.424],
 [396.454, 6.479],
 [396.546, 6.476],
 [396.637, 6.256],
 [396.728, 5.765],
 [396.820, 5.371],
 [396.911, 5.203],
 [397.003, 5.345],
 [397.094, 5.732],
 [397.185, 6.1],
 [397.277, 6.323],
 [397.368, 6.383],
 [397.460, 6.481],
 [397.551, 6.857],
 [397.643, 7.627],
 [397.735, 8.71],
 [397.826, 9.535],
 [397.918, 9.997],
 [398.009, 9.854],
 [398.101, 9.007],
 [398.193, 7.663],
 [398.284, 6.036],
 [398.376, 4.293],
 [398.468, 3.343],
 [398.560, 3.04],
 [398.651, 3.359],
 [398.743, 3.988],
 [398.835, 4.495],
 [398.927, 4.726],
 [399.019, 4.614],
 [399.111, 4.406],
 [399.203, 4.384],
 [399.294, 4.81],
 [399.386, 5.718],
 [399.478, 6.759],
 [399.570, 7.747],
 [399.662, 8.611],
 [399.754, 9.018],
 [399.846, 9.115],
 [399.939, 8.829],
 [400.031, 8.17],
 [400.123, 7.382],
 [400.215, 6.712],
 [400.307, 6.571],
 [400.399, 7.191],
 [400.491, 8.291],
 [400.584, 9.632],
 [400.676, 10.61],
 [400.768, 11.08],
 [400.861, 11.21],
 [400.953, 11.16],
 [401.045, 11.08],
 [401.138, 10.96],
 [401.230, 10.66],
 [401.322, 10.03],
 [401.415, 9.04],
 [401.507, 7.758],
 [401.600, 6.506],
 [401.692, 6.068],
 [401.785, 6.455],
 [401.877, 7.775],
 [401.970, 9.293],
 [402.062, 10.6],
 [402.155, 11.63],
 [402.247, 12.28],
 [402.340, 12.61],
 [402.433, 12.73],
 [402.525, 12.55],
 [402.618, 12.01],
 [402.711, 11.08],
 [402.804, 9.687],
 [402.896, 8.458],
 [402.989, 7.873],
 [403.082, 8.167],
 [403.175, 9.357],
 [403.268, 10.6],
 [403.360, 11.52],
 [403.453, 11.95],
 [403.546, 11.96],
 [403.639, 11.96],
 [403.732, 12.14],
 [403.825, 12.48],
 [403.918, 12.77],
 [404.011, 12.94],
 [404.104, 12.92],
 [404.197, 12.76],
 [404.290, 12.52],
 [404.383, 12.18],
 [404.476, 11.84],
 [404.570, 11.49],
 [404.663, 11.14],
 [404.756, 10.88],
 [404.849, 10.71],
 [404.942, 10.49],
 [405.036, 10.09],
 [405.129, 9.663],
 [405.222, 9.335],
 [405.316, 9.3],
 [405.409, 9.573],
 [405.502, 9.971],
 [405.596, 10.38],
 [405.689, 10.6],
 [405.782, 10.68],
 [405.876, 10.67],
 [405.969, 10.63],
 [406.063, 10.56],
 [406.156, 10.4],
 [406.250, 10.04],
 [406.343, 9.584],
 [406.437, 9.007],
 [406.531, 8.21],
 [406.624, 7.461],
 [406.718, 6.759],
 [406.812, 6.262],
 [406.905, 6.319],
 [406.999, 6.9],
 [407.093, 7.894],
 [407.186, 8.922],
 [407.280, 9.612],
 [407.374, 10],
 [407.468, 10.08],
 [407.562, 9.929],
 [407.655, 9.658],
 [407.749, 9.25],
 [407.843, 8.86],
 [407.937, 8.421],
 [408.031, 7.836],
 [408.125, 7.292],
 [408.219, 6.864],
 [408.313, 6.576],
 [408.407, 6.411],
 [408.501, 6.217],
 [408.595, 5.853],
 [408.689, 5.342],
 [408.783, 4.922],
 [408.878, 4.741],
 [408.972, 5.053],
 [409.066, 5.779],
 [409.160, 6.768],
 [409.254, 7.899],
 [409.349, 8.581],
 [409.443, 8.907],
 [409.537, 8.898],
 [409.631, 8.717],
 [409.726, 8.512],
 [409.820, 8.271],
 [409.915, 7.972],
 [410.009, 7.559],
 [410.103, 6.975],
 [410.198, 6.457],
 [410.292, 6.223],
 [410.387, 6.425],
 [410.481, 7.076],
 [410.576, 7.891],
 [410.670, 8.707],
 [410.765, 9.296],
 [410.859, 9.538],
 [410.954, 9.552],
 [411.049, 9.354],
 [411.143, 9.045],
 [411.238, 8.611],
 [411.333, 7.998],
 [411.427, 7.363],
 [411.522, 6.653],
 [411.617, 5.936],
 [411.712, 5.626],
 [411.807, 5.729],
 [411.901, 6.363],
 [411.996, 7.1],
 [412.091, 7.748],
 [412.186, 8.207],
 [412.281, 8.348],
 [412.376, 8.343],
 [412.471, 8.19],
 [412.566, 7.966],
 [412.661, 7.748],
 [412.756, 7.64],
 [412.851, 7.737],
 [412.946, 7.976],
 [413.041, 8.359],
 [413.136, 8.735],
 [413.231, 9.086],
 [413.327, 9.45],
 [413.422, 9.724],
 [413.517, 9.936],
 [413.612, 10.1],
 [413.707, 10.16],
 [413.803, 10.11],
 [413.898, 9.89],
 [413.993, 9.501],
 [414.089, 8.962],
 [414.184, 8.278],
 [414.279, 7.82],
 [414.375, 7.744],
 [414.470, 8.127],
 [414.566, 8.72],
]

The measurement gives 1.56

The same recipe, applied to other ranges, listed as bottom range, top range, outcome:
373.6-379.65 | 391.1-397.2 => 1.92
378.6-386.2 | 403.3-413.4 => 1.49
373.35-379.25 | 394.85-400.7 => 2.02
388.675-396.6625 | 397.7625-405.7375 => 1.56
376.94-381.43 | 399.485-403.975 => 2.18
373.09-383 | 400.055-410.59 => 2.07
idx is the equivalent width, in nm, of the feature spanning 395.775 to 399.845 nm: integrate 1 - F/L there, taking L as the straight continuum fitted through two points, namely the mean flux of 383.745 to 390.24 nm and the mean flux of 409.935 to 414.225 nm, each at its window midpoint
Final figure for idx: 0.37 nm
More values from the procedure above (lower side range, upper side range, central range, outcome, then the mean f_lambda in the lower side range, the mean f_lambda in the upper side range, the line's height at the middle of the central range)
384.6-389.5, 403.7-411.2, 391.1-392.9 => 0.45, 6.54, 8.91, 7.11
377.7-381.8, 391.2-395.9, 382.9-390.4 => 0.12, 5.95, 6.83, 6.39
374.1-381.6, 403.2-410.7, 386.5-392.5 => 0.83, 4.69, 9.06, 6.44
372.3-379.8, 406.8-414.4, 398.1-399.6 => 0.34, 3.87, 7.95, 6.56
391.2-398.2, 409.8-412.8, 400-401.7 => -0.43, 6.93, 7.68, 7.21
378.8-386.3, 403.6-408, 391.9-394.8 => 0.72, 6.73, 10.1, 8.29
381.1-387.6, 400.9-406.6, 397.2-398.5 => 0.29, 7.1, 10.5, 9.45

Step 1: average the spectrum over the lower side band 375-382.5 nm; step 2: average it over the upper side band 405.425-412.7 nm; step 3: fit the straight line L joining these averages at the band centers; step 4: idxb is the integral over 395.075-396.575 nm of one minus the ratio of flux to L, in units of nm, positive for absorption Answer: -0.27 nm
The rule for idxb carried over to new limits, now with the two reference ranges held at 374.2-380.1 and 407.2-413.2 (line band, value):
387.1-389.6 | -0.30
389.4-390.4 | 0.10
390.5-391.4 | -0.11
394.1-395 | 0.02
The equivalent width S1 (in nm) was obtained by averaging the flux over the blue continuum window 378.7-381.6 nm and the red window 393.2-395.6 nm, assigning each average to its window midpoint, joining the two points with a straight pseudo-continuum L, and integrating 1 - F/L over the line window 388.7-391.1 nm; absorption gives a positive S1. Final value 0.86 nm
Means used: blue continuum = 6.35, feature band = 4.58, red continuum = 7.53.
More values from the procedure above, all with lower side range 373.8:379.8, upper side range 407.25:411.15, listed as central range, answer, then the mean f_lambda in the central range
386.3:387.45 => -0.47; 7.09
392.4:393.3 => -0.22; 7.21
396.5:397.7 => 0.02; 6.17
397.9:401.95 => -0.49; 7.46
